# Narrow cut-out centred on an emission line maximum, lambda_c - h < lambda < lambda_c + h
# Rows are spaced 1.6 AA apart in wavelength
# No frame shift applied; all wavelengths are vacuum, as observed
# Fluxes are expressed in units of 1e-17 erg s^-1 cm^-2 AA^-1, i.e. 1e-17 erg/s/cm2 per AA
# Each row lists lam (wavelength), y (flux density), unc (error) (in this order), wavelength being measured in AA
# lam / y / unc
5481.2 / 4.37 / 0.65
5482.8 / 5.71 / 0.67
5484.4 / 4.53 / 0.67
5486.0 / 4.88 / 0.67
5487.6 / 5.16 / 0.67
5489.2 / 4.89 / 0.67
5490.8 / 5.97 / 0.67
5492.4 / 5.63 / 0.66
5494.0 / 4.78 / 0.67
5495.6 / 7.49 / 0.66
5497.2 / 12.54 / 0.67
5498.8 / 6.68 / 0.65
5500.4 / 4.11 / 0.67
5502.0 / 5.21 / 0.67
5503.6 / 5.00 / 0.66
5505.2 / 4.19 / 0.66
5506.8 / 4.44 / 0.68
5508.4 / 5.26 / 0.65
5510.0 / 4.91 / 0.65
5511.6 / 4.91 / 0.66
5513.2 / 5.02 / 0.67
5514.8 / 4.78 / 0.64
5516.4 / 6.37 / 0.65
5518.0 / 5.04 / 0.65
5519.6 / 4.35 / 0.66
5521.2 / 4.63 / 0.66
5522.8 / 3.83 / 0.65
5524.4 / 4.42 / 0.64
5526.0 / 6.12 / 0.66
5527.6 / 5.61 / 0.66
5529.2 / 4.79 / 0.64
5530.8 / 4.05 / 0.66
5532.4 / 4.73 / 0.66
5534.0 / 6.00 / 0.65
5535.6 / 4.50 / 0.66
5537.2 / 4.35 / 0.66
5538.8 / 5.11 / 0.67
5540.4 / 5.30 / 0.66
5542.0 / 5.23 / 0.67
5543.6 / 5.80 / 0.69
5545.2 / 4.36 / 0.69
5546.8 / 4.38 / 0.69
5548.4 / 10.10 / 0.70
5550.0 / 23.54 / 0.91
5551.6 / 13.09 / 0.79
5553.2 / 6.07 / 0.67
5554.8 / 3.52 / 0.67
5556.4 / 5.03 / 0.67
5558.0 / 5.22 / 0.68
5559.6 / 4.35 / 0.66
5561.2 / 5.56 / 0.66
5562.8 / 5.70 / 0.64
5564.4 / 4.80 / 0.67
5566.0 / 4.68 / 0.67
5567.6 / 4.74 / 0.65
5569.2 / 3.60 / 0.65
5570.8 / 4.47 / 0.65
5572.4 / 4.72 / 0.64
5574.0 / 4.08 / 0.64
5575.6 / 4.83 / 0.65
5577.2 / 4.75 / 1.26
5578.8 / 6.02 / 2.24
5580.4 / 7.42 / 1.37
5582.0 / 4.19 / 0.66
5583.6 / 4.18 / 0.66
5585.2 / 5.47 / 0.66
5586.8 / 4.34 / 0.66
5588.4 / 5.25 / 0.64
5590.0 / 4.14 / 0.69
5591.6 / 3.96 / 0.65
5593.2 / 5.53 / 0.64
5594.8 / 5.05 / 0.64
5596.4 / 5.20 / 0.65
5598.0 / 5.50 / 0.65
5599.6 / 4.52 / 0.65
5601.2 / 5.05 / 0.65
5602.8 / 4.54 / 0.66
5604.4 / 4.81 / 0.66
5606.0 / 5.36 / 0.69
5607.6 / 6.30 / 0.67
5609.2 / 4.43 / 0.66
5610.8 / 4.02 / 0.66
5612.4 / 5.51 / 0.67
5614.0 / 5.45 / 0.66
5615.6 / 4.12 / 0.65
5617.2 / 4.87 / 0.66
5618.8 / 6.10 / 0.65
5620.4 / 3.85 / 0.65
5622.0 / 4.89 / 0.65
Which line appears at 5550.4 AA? [O III]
